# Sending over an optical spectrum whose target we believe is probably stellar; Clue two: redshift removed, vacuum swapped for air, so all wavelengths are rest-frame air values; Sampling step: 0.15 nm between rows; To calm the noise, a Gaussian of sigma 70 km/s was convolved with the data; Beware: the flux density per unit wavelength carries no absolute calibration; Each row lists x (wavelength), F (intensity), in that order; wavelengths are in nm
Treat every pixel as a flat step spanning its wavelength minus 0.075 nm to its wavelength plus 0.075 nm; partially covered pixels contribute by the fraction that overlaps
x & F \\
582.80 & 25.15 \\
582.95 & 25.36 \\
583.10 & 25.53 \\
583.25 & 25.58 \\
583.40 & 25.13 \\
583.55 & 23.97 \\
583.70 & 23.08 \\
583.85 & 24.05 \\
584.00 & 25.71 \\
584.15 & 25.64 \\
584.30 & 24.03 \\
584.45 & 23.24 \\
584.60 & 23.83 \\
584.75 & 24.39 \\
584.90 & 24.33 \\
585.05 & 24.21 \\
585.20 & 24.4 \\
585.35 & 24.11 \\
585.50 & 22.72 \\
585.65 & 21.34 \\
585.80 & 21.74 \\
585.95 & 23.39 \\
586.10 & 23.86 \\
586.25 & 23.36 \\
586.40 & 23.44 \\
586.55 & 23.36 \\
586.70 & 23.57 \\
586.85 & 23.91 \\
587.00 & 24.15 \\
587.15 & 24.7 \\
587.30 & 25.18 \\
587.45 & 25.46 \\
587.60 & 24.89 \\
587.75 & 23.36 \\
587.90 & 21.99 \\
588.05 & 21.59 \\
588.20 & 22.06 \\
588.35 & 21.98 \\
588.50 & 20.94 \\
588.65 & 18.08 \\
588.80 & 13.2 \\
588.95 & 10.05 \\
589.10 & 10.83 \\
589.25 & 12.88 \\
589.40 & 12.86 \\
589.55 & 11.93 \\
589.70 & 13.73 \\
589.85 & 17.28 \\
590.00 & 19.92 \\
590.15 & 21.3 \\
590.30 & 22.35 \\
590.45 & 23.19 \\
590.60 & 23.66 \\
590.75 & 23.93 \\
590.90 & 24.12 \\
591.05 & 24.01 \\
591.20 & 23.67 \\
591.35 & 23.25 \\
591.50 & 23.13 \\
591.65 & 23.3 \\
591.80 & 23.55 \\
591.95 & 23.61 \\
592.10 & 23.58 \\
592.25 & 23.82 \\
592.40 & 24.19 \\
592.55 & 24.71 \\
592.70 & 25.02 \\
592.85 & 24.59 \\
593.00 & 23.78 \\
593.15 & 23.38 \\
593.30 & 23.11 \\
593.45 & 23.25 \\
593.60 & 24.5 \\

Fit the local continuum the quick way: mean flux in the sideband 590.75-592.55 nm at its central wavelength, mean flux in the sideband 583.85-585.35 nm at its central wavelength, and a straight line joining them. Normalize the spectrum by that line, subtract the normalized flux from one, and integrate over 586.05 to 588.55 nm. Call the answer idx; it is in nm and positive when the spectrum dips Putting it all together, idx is 0.07 nm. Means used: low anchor 24.4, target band 23.4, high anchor 23.7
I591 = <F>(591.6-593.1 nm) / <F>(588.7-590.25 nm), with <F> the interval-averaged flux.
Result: 1.6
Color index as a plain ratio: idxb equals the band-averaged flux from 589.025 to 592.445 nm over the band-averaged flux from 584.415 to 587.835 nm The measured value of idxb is 0.9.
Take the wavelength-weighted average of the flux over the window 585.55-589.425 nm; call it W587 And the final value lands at 21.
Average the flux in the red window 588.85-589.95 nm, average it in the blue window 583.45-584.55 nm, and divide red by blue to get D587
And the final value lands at 0.53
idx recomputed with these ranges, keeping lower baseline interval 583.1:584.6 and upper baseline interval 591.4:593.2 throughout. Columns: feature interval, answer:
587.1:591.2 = 0.72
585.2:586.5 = 0.07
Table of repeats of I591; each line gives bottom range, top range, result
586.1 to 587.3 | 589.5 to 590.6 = 0.80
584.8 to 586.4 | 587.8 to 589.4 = 0.74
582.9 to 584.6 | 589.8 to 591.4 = 0.91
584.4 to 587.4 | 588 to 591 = 0.77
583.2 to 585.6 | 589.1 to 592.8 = 0.87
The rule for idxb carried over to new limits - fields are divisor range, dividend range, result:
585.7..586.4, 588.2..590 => 0.67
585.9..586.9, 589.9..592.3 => 0.98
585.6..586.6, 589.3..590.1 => 0.66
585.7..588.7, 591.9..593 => 1.05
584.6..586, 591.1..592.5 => 1.01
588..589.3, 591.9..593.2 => 1.43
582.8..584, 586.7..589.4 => 0.82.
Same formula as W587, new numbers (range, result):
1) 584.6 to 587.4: 23.7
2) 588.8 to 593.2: 20.7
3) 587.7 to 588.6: 21.8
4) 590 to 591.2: 23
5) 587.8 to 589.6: 16.7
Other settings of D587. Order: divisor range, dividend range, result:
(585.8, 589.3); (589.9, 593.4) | 1.10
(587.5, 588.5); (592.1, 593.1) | 1.07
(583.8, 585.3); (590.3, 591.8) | 0.96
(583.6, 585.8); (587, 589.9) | 0.79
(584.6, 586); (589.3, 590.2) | 0.68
